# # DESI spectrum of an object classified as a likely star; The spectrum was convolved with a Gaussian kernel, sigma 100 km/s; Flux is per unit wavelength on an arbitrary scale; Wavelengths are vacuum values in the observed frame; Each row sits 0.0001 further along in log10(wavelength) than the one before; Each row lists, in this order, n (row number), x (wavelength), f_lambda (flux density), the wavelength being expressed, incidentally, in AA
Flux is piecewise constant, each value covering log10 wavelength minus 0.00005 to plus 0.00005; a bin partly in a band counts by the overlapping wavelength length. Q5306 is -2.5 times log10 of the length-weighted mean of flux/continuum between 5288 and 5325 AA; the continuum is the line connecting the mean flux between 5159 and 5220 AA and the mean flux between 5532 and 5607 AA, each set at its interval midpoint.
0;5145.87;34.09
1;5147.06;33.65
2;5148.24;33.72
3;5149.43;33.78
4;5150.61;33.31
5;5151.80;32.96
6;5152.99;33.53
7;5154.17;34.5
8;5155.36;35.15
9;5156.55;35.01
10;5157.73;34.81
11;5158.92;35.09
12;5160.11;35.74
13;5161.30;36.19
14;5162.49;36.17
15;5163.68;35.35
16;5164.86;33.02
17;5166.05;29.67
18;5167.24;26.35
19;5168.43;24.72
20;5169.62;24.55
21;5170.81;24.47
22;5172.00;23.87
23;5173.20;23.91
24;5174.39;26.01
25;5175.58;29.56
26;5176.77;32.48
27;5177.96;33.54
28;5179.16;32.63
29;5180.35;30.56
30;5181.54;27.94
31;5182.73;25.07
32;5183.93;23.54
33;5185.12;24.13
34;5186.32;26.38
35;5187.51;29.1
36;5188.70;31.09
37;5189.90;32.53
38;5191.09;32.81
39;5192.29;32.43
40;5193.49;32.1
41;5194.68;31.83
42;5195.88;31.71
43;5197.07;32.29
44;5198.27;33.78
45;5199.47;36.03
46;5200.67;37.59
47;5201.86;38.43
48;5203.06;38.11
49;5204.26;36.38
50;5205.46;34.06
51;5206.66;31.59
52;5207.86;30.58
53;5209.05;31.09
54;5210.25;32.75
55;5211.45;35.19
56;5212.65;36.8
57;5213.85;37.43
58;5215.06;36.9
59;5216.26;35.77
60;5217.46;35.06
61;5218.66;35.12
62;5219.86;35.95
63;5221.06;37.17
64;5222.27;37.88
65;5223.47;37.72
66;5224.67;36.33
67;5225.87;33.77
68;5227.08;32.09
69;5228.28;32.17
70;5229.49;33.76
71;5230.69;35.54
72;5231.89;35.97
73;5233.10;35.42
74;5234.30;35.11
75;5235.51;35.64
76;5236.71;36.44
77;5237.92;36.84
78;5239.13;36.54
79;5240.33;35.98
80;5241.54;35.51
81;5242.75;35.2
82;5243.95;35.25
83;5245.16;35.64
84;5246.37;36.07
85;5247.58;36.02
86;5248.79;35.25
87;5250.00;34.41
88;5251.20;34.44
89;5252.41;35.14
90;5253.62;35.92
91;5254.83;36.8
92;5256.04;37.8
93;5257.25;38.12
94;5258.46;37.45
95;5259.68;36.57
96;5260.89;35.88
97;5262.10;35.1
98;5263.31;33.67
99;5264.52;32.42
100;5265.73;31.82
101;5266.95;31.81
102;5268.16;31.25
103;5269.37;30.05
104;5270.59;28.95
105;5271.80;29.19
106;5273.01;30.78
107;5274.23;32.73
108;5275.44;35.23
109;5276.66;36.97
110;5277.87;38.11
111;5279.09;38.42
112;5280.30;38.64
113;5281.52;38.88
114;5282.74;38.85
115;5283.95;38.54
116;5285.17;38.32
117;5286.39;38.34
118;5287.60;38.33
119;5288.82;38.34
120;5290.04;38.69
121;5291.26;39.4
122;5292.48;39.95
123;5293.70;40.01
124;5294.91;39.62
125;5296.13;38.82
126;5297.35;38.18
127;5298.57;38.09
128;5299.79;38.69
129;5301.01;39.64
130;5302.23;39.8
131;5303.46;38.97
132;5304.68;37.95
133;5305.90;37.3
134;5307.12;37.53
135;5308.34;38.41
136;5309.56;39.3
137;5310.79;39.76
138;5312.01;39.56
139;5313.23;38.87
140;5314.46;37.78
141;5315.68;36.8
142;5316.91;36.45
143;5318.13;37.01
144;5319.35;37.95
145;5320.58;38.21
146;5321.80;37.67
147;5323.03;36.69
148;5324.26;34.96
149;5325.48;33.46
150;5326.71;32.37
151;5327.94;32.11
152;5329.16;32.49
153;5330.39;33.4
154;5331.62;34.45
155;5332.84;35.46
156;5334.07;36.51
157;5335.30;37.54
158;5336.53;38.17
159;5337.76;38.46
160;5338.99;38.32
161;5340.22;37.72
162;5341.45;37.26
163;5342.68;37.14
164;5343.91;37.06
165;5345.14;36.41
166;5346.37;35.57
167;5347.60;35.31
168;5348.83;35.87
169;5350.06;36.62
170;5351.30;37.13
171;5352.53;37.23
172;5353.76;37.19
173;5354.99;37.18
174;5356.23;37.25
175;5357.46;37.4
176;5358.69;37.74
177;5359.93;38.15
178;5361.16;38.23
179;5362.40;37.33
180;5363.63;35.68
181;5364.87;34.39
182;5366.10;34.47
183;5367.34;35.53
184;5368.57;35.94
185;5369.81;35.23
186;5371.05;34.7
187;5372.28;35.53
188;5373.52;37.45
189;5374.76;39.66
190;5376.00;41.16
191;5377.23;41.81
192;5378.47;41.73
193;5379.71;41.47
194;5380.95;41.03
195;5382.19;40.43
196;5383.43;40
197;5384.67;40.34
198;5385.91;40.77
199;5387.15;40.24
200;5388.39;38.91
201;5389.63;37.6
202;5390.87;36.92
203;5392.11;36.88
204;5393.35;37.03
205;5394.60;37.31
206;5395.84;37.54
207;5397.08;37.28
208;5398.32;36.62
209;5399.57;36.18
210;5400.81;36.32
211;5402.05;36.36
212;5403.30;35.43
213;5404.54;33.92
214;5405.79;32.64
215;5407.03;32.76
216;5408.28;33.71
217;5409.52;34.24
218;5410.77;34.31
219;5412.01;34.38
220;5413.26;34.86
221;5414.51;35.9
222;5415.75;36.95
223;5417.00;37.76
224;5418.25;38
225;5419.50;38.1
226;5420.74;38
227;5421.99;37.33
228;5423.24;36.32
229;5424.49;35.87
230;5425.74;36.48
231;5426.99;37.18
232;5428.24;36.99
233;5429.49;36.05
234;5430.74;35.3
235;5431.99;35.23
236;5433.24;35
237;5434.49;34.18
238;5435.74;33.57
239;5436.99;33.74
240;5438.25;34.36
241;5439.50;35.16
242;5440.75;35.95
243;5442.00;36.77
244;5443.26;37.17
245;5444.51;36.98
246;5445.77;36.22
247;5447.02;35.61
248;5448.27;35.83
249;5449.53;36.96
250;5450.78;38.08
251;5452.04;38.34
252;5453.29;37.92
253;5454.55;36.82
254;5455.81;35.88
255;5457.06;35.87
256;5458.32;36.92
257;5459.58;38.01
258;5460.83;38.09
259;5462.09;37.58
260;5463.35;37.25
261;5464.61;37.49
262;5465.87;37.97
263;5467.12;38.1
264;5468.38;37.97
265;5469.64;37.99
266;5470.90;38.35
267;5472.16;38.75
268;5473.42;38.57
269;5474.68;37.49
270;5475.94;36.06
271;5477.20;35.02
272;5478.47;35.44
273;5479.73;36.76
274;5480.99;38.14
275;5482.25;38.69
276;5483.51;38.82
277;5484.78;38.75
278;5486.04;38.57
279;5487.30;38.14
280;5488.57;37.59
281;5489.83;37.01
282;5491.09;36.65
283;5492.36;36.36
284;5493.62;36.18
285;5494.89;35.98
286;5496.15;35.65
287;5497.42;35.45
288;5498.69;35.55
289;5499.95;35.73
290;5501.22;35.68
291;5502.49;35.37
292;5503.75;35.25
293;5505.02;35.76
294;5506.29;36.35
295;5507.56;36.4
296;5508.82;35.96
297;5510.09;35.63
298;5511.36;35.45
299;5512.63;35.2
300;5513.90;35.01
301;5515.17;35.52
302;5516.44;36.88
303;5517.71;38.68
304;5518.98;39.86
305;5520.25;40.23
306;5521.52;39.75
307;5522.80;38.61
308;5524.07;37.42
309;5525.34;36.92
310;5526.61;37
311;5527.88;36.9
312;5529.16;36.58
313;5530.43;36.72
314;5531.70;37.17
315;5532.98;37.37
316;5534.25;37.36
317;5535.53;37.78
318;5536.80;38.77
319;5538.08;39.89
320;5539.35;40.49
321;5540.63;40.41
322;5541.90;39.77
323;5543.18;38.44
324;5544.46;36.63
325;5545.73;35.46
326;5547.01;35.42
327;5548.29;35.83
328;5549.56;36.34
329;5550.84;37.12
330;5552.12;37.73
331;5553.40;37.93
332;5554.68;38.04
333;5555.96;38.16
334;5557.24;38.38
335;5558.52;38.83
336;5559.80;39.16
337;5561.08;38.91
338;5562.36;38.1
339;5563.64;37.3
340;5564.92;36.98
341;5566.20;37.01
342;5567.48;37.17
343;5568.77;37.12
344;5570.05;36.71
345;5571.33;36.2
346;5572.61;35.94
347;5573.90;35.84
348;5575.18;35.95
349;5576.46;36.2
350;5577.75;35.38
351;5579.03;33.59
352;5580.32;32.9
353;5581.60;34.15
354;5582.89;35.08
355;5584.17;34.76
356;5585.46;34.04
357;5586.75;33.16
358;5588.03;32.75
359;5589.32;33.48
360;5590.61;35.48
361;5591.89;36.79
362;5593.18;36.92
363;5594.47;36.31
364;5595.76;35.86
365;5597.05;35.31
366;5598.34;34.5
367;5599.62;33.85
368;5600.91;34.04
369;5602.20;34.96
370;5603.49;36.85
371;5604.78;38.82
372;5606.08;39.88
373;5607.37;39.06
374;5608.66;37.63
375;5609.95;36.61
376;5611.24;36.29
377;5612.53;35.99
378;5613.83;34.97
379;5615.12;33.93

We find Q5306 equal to -0.15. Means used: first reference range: 31.8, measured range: 38.3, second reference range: 36.6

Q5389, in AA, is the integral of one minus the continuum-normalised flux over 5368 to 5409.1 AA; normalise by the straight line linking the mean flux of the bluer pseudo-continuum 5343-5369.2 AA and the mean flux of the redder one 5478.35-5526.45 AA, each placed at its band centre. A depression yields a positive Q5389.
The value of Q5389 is -1.1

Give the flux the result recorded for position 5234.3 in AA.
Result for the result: 35.11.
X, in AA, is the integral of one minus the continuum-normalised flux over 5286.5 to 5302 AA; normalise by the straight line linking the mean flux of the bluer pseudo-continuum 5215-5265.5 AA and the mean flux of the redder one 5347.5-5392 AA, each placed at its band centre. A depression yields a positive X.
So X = -1.0 AA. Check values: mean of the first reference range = 35.6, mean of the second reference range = 37.9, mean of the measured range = 39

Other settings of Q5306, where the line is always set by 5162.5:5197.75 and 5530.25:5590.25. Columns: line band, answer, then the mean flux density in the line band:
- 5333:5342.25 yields -0.162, 37.6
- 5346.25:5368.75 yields -0.120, 36.6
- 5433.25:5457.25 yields -0.049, 36.1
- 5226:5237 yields -0.146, 34.6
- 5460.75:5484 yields -0.077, 37.6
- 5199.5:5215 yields -0.179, 35.1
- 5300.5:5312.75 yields -0.219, 38.8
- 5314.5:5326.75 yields -0.140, 36.4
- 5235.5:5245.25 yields -0.181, 35.9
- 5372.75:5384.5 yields -0.216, 40.4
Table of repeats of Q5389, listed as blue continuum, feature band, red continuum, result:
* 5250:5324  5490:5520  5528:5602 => 0.3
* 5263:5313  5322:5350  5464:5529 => 0.8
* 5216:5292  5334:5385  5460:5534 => -1.9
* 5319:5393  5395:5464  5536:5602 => 1.5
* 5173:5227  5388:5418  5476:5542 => -0.2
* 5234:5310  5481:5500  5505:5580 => 0.0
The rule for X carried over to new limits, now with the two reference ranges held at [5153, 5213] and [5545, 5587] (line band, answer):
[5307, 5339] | -3.1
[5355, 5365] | -1.0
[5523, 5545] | -1.2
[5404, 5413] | 0.2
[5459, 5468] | -0.7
